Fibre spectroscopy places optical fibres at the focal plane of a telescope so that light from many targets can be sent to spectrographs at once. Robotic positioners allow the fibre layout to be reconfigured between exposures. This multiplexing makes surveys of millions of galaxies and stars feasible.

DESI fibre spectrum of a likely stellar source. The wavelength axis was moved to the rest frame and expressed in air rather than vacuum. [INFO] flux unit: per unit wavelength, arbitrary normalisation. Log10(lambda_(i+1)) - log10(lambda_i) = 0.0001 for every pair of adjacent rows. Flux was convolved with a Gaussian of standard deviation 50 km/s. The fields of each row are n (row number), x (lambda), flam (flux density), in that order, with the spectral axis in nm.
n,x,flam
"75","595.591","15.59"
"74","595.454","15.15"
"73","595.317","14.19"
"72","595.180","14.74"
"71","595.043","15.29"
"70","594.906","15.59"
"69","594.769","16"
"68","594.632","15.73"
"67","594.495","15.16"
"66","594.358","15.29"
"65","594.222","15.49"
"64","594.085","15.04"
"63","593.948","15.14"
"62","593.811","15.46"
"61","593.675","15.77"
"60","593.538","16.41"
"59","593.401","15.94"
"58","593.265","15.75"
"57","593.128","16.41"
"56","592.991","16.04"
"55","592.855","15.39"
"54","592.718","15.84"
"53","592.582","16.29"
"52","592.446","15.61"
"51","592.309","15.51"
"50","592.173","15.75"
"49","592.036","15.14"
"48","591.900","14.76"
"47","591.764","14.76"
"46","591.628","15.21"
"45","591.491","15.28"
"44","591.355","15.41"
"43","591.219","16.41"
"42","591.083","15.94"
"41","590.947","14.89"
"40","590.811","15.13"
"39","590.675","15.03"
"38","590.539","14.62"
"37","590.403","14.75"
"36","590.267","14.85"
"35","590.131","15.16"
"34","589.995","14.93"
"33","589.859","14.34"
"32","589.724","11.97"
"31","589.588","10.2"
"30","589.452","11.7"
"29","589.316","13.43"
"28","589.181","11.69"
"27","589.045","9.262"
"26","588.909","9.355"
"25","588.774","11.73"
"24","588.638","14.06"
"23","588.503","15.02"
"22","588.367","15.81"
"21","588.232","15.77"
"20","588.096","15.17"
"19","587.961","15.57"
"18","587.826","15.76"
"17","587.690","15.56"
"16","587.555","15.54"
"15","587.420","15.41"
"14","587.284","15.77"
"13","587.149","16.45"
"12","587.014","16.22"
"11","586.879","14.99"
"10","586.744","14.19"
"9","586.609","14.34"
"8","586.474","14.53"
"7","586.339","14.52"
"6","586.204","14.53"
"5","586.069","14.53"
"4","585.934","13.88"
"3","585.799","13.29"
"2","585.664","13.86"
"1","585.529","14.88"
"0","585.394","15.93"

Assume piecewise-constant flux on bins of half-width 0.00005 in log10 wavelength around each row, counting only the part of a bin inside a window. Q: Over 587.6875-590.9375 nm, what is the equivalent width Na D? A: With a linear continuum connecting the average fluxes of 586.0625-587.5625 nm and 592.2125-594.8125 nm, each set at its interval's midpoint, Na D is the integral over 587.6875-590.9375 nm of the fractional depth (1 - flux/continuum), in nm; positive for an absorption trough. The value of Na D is 0.33 nm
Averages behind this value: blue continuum 15.1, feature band 13.8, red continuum 15.7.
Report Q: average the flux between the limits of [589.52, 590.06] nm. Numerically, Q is 12.9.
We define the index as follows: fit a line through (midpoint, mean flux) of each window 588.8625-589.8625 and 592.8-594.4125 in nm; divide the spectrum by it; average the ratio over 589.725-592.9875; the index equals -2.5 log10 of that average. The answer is -0.14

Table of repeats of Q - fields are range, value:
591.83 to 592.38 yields 15.3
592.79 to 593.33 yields 15.9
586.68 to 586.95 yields 14.6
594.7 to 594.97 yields 15.8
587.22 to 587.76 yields 15.5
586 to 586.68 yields 14.5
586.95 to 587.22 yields 16.4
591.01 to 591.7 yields 15.6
